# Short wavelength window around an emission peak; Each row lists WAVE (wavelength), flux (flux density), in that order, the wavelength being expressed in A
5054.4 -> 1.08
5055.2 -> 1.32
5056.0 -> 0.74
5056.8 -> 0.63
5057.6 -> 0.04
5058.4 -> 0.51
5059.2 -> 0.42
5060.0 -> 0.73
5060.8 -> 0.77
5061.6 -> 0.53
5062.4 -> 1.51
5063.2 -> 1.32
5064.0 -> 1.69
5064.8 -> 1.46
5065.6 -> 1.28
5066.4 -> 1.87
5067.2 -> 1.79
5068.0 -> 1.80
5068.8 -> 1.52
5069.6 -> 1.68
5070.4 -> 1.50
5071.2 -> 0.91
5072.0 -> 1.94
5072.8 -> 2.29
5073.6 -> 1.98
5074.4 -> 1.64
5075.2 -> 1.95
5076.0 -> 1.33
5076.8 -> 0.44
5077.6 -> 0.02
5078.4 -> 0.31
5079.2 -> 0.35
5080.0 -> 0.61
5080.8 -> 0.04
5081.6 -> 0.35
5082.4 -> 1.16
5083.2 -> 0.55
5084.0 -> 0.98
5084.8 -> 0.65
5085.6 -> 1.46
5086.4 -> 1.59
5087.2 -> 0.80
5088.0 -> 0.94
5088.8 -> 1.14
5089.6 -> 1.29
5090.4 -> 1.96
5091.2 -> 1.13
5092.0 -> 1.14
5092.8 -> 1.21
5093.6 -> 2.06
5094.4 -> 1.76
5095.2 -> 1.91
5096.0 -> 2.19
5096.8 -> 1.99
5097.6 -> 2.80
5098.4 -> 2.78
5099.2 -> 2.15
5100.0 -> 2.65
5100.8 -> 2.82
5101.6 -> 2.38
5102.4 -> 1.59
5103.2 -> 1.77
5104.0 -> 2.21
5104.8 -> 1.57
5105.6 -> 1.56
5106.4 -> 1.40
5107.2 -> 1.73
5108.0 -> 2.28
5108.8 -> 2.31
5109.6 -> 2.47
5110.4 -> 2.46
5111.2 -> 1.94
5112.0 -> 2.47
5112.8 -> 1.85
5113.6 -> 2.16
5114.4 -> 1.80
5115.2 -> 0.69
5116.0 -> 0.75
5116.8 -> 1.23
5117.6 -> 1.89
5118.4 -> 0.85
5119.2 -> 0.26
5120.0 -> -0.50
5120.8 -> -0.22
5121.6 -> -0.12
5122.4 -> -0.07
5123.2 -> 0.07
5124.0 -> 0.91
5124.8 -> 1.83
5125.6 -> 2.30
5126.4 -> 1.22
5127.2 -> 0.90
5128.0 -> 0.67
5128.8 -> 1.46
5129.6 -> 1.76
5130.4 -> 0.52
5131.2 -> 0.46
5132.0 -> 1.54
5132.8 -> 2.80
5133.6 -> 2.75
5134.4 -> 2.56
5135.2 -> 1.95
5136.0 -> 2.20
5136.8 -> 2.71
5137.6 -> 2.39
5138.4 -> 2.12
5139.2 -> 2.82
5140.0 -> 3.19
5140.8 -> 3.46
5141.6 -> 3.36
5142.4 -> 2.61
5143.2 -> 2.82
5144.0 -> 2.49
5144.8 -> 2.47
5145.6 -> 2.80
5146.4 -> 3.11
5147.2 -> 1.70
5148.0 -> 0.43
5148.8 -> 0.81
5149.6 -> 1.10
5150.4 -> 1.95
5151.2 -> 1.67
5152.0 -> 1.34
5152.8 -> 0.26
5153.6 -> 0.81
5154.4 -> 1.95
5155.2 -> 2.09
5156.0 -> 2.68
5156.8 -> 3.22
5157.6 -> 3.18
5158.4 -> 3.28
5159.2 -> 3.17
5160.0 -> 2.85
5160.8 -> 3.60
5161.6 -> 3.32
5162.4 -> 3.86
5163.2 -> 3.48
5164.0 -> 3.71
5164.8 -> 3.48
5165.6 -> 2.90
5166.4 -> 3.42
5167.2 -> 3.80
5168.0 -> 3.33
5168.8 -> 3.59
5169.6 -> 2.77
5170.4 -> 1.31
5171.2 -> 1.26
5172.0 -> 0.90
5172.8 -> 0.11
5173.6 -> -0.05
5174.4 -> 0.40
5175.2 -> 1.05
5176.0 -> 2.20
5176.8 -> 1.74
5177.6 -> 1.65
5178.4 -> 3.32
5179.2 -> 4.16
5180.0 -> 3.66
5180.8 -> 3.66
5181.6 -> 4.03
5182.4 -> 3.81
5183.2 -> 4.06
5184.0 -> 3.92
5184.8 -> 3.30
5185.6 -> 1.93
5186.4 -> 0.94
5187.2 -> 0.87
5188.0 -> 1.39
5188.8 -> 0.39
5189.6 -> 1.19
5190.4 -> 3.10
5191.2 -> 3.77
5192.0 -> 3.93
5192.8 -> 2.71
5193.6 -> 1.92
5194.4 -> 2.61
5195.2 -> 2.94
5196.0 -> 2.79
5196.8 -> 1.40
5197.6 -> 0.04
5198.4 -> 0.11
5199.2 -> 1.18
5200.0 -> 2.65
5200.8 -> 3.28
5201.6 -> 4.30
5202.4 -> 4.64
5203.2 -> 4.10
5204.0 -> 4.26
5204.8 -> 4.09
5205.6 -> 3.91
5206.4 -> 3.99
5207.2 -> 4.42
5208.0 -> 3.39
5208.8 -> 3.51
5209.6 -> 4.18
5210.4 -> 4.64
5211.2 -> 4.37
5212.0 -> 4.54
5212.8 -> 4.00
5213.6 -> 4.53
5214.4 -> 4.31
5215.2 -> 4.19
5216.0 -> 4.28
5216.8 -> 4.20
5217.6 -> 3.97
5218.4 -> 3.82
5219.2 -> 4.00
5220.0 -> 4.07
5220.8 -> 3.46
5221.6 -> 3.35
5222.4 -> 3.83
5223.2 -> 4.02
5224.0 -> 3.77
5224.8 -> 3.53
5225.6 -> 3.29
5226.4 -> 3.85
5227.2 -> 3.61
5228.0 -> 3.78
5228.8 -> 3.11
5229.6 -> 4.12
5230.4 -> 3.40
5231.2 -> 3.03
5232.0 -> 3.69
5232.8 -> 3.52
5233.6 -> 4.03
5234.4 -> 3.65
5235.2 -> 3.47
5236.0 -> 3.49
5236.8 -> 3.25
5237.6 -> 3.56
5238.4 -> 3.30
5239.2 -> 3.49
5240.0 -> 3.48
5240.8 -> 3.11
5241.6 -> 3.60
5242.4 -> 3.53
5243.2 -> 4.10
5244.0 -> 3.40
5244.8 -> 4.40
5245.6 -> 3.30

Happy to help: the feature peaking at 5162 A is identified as Lyman alpha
